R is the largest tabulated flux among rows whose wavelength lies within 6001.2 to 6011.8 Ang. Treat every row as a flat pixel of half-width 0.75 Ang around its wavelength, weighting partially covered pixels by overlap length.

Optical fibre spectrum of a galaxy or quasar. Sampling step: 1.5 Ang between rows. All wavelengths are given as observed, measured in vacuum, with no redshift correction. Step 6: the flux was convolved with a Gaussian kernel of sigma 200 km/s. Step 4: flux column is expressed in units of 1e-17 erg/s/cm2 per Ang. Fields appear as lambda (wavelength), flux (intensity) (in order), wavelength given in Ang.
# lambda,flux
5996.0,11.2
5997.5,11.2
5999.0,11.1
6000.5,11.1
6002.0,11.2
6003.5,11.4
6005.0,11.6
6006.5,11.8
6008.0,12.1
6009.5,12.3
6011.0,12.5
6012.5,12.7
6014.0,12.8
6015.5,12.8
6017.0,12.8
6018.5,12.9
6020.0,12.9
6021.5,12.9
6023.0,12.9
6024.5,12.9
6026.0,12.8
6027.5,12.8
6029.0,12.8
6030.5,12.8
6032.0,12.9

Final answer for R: 12.5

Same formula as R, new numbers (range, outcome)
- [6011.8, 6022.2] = 12.9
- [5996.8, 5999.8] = 11.2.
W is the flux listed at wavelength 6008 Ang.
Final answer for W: 12.1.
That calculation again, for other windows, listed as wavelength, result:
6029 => 12.8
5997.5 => 11.2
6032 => 12.9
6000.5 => 11.1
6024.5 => 12.9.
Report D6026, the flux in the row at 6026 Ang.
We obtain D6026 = 12.8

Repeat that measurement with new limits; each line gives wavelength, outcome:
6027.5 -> 12.8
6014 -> 12.8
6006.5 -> 11.8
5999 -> 11.1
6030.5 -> 12.8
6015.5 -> 12.8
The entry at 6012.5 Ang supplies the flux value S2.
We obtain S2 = 12.7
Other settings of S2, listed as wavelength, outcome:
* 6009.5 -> 12.3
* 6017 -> 12.8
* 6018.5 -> 12.9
